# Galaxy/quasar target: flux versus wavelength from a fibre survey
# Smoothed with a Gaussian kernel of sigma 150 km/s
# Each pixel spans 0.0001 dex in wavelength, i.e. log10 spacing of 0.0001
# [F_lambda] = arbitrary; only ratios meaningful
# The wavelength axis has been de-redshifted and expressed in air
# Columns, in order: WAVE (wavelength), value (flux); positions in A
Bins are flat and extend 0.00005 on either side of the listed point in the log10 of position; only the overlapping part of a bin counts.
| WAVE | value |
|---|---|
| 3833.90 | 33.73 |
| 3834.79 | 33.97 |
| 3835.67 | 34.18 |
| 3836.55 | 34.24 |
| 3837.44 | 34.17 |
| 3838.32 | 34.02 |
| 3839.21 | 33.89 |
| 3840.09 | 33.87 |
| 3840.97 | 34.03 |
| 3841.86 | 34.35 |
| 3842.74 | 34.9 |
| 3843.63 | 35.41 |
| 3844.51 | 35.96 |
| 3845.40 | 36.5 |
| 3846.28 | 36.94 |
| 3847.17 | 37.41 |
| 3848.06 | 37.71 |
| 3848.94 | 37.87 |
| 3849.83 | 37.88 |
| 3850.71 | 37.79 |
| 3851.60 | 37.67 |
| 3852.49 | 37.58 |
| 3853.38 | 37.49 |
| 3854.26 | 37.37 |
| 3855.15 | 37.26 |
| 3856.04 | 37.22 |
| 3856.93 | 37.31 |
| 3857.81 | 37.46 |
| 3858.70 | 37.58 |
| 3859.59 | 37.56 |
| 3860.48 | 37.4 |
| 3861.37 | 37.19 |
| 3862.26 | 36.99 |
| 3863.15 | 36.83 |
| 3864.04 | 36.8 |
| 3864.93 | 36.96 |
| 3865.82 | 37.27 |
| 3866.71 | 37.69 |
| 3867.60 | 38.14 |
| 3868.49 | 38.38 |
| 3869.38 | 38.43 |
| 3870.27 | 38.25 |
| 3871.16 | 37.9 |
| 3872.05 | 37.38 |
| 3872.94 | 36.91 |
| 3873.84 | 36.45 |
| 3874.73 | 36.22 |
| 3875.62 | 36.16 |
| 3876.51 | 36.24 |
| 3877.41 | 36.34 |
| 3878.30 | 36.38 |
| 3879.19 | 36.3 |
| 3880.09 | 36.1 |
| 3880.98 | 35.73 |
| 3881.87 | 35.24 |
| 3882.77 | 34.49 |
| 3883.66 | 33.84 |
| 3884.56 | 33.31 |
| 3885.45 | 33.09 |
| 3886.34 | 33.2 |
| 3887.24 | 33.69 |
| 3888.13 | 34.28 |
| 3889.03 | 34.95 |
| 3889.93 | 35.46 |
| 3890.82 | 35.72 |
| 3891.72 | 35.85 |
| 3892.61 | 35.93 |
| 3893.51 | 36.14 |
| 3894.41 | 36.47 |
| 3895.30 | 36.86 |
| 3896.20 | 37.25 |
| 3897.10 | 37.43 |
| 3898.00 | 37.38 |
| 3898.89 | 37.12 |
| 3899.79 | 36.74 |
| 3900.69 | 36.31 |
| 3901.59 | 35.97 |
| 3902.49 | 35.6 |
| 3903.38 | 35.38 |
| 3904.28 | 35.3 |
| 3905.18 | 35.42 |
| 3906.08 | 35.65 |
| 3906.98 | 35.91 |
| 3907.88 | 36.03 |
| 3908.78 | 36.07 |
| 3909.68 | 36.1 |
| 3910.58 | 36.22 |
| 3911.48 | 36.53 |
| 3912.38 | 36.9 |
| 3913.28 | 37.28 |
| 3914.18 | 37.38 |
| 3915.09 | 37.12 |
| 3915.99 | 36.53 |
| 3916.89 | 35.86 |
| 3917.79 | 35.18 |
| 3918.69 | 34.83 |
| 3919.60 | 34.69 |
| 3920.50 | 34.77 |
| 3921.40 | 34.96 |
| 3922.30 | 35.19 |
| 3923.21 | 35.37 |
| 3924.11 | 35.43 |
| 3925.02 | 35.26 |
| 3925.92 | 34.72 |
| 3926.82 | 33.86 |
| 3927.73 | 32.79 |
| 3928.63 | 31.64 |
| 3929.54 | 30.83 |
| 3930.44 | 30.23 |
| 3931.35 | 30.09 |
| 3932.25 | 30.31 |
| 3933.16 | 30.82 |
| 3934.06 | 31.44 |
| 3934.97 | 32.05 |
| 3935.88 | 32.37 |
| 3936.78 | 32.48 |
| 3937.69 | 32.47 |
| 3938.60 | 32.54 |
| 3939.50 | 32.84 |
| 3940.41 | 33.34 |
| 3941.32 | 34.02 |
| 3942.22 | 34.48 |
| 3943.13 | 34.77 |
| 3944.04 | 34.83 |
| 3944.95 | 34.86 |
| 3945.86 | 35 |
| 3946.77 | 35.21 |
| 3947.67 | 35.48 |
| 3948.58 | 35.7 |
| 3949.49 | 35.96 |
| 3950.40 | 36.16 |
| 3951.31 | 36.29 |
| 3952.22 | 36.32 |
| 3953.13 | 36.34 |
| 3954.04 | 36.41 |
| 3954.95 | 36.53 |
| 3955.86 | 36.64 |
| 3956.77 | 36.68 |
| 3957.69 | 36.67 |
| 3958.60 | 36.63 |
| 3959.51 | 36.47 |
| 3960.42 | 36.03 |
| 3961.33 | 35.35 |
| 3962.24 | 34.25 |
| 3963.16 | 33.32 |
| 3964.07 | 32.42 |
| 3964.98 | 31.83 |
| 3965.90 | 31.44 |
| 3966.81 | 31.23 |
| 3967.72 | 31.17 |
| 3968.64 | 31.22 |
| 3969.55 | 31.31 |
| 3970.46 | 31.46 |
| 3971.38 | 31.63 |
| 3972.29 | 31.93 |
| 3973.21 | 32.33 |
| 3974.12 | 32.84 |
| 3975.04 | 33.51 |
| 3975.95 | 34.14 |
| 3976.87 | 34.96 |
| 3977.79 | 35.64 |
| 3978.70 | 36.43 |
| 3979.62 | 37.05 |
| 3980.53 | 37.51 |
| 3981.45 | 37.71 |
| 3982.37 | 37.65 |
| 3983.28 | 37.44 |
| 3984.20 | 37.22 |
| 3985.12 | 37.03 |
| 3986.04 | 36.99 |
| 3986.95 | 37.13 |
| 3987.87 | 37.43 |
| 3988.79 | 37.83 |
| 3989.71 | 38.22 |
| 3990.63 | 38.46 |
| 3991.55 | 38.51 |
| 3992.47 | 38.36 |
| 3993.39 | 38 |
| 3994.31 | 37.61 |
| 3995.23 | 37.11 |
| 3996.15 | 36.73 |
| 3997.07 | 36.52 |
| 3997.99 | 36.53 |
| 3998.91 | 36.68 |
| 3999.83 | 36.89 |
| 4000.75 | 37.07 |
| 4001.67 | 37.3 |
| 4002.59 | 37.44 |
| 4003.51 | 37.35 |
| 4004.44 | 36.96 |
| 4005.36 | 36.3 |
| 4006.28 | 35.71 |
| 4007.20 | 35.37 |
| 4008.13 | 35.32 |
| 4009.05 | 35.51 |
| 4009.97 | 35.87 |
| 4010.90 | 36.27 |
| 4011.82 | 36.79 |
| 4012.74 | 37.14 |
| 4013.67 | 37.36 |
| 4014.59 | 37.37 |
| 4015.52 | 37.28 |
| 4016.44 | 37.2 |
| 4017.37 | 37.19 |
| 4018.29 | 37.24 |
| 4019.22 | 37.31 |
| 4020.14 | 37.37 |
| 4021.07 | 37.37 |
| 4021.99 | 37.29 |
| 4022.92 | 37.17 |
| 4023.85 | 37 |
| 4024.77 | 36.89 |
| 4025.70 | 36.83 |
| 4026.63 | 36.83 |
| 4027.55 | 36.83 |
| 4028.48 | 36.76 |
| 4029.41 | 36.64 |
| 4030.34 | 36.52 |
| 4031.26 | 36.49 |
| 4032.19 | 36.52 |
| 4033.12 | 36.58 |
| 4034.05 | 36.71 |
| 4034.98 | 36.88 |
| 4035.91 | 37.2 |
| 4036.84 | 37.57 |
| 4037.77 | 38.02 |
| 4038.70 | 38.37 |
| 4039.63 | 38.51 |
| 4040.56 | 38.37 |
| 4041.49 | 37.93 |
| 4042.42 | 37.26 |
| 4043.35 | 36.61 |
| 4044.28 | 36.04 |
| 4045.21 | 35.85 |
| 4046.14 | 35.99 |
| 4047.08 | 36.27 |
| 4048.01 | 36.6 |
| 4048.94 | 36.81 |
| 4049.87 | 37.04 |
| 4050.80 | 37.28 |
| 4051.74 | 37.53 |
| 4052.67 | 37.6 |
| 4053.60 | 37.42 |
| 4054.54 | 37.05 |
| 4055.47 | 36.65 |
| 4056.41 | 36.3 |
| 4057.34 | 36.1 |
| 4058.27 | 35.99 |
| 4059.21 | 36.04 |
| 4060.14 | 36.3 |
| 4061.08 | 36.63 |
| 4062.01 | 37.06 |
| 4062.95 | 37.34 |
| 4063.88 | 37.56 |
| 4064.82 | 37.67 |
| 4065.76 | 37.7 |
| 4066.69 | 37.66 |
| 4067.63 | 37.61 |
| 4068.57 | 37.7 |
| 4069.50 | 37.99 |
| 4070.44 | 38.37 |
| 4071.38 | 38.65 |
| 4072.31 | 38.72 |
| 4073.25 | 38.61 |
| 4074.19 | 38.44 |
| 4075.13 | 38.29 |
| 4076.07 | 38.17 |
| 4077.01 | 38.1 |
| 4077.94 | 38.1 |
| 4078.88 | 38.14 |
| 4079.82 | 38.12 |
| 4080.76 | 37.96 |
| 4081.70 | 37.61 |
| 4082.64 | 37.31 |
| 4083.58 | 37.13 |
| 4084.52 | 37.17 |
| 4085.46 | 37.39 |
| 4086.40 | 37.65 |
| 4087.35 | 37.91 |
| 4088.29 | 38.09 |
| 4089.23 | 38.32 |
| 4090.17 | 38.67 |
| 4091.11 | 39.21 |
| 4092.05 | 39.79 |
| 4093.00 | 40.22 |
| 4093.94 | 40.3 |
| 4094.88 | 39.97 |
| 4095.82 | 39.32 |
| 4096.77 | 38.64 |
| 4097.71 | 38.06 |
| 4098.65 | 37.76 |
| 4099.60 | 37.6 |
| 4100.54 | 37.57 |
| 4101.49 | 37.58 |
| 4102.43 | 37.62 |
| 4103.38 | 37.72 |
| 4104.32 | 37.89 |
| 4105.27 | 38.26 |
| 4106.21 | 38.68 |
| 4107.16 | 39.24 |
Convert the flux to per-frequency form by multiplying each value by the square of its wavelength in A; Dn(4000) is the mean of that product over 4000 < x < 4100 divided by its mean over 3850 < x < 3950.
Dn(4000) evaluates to 1.14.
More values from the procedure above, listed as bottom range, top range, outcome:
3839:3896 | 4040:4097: 1.15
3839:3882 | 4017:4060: 1.10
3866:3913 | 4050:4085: 1.14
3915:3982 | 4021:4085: 1.15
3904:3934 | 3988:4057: 1.13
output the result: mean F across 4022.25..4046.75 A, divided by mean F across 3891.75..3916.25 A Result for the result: 1.0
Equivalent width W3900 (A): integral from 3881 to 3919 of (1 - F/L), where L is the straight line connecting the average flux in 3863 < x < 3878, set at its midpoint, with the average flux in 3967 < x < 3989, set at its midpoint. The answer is 0.8 A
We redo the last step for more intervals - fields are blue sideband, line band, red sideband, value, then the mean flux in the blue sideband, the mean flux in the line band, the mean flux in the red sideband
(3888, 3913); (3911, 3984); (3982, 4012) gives 4.3 A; 36.1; 34.4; 37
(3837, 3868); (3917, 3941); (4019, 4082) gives 2.4 A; 36.6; 33.1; 37.3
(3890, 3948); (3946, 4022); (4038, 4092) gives 0.2 A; 34.8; 35.9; 37.5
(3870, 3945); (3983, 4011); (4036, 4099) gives -0.4 A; 35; 37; 37.7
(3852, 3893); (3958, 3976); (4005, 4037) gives 1.8 A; 36.4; 33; 36.8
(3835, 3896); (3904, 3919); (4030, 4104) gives 0.2 A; 36.2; 36.2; 37.6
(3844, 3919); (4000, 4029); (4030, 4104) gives 0.4 A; 36.5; 36.8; 37.6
